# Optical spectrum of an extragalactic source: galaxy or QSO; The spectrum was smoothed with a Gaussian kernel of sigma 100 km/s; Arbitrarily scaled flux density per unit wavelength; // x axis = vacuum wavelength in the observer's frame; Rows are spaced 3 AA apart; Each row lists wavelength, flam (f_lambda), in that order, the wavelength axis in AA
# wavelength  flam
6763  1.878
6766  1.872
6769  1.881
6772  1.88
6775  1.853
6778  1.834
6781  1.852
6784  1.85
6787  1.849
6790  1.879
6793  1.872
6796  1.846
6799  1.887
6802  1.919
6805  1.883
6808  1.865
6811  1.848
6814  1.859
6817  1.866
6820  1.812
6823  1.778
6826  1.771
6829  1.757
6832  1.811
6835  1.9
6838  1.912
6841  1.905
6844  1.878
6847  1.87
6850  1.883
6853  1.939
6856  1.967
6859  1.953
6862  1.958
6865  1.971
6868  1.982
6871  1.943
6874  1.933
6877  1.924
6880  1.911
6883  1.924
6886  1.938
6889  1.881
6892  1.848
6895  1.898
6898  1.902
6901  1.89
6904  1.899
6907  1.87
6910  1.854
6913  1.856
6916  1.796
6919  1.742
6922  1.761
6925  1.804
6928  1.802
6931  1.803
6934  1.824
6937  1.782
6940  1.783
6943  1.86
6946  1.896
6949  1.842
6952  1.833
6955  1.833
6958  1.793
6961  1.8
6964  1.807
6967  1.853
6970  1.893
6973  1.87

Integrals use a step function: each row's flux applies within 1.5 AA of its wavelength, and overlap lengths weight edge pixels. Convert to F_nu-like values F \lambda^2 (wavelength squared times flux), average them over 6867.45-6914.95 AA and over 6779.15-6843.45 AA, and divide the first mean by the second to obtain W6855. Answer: 1.05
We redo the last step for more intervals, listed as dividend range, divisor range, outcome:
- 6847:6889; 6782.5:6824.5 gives 1.06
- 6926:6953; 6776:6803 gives 1.02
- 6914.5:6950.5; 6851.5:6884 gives 0.95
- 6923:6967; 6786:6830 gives 1.03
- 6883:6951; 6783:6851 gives 1.02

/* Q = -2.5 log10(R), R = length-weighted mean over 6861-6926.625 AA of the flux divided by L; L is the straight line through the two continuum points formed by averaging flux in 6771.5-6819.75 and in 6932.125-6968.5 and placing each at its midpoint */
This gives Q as -0.03 mag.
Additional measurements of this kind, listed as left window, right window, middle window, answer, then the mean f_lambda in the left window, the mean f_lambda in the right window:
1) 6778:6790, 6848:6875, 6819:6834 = 0.07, 1.85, 1.95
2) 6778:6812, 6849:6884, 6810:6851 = 0.03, 1.87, 1.94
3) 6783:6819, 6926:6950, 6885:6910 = -0.03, 1.87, 1.82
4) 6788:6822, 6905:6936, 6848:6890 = -0.06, 1.87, 1.81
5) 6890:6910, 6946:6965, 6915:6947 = 0.03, 1.88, 1.82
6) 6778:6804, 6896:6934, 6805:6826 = 0.01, 1.87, 1.83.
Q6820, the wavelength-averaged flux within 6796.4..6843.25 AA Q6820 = 1.85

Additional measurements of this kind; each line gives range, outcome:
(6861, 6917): 1.9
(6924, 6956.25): 1.82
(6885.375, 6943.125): 1.84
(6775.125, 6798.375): 1.86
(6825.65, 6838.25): 1.83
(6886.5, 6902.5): 1.89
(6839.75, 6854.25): 1.89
